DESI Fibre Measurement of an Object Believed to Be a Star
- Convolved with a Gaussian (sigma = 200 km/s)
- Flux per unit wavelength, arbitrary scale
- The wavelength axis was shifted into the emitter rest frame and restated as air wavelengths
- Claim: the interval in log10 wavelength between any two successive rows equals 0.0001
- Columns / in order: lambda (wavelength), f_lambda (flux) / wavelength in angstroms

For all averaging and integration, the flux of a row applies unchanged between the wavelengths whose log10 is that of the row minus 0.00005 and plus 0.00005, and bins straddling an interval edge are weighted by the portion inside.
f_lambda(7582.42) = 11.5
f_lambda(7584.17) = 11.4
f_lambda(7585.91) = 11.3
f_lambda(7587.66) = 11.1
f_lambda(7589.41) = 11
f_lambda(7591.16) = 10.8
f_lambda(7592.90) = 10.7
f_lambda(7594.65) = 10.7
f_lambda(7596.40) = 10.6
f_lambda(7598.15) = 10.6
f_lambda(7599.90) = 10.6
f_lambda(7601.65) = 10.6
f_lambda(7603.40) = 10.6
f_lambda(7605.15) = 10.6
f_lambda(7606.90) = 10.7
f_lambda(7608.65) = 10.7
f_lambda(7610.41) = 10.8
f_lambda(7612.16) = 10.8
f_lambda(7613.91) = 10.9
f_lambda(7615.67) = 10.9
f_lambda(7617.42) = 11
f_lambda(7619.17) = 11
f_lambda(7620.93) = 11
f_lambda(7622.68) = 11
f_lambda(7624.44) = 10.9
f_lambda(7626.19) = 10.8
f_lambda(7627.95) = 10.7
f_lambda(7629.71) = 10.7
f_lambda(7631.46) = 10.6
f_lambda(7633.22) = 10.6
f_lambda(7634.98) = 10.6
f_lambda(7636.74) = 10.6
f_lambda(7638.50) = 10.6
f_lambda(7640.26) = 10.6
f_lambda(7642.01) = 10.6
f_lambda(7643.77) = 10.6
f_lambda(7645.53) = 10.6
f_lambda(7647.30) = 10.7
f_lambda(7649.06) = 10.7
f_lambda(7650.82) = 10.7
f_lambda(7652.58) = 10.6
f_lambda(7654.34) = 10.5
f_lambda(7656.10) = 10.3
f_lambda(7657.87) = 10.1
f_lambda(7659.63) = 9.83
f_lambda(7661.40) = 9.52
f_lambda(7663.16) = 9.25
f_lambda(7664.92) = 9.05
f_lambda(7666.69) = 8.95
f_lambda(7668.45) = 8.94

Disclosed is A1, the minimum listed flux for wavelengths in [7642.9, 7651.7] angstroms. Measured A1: 10.6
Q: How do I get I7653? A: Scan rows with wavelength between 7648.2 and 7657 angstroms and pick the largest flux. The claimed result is 10.7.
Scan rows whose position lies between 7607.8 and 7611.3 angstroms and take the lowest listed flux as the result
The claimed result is 10.7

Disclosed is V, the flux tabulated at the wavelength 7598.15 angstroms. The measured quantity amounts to 10.6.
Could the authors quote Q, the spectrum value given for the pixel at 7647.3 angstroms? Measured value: 10.7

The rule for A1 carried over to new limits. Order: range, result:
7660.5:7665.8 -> 9.05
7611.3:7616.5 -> 10.8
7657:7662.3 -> 9.52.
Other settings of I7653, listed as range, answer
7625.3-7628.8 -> 10.8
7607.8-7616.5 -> 10.9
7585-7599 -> 11.3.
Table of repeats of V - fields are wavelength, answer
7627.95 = 10.7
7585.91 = 11.3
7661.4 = 9.52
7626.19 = 10.8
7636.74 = 10.6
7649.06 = 10.7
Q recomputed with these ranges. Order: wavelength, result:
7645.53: 10.6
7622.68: 11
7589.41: 11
